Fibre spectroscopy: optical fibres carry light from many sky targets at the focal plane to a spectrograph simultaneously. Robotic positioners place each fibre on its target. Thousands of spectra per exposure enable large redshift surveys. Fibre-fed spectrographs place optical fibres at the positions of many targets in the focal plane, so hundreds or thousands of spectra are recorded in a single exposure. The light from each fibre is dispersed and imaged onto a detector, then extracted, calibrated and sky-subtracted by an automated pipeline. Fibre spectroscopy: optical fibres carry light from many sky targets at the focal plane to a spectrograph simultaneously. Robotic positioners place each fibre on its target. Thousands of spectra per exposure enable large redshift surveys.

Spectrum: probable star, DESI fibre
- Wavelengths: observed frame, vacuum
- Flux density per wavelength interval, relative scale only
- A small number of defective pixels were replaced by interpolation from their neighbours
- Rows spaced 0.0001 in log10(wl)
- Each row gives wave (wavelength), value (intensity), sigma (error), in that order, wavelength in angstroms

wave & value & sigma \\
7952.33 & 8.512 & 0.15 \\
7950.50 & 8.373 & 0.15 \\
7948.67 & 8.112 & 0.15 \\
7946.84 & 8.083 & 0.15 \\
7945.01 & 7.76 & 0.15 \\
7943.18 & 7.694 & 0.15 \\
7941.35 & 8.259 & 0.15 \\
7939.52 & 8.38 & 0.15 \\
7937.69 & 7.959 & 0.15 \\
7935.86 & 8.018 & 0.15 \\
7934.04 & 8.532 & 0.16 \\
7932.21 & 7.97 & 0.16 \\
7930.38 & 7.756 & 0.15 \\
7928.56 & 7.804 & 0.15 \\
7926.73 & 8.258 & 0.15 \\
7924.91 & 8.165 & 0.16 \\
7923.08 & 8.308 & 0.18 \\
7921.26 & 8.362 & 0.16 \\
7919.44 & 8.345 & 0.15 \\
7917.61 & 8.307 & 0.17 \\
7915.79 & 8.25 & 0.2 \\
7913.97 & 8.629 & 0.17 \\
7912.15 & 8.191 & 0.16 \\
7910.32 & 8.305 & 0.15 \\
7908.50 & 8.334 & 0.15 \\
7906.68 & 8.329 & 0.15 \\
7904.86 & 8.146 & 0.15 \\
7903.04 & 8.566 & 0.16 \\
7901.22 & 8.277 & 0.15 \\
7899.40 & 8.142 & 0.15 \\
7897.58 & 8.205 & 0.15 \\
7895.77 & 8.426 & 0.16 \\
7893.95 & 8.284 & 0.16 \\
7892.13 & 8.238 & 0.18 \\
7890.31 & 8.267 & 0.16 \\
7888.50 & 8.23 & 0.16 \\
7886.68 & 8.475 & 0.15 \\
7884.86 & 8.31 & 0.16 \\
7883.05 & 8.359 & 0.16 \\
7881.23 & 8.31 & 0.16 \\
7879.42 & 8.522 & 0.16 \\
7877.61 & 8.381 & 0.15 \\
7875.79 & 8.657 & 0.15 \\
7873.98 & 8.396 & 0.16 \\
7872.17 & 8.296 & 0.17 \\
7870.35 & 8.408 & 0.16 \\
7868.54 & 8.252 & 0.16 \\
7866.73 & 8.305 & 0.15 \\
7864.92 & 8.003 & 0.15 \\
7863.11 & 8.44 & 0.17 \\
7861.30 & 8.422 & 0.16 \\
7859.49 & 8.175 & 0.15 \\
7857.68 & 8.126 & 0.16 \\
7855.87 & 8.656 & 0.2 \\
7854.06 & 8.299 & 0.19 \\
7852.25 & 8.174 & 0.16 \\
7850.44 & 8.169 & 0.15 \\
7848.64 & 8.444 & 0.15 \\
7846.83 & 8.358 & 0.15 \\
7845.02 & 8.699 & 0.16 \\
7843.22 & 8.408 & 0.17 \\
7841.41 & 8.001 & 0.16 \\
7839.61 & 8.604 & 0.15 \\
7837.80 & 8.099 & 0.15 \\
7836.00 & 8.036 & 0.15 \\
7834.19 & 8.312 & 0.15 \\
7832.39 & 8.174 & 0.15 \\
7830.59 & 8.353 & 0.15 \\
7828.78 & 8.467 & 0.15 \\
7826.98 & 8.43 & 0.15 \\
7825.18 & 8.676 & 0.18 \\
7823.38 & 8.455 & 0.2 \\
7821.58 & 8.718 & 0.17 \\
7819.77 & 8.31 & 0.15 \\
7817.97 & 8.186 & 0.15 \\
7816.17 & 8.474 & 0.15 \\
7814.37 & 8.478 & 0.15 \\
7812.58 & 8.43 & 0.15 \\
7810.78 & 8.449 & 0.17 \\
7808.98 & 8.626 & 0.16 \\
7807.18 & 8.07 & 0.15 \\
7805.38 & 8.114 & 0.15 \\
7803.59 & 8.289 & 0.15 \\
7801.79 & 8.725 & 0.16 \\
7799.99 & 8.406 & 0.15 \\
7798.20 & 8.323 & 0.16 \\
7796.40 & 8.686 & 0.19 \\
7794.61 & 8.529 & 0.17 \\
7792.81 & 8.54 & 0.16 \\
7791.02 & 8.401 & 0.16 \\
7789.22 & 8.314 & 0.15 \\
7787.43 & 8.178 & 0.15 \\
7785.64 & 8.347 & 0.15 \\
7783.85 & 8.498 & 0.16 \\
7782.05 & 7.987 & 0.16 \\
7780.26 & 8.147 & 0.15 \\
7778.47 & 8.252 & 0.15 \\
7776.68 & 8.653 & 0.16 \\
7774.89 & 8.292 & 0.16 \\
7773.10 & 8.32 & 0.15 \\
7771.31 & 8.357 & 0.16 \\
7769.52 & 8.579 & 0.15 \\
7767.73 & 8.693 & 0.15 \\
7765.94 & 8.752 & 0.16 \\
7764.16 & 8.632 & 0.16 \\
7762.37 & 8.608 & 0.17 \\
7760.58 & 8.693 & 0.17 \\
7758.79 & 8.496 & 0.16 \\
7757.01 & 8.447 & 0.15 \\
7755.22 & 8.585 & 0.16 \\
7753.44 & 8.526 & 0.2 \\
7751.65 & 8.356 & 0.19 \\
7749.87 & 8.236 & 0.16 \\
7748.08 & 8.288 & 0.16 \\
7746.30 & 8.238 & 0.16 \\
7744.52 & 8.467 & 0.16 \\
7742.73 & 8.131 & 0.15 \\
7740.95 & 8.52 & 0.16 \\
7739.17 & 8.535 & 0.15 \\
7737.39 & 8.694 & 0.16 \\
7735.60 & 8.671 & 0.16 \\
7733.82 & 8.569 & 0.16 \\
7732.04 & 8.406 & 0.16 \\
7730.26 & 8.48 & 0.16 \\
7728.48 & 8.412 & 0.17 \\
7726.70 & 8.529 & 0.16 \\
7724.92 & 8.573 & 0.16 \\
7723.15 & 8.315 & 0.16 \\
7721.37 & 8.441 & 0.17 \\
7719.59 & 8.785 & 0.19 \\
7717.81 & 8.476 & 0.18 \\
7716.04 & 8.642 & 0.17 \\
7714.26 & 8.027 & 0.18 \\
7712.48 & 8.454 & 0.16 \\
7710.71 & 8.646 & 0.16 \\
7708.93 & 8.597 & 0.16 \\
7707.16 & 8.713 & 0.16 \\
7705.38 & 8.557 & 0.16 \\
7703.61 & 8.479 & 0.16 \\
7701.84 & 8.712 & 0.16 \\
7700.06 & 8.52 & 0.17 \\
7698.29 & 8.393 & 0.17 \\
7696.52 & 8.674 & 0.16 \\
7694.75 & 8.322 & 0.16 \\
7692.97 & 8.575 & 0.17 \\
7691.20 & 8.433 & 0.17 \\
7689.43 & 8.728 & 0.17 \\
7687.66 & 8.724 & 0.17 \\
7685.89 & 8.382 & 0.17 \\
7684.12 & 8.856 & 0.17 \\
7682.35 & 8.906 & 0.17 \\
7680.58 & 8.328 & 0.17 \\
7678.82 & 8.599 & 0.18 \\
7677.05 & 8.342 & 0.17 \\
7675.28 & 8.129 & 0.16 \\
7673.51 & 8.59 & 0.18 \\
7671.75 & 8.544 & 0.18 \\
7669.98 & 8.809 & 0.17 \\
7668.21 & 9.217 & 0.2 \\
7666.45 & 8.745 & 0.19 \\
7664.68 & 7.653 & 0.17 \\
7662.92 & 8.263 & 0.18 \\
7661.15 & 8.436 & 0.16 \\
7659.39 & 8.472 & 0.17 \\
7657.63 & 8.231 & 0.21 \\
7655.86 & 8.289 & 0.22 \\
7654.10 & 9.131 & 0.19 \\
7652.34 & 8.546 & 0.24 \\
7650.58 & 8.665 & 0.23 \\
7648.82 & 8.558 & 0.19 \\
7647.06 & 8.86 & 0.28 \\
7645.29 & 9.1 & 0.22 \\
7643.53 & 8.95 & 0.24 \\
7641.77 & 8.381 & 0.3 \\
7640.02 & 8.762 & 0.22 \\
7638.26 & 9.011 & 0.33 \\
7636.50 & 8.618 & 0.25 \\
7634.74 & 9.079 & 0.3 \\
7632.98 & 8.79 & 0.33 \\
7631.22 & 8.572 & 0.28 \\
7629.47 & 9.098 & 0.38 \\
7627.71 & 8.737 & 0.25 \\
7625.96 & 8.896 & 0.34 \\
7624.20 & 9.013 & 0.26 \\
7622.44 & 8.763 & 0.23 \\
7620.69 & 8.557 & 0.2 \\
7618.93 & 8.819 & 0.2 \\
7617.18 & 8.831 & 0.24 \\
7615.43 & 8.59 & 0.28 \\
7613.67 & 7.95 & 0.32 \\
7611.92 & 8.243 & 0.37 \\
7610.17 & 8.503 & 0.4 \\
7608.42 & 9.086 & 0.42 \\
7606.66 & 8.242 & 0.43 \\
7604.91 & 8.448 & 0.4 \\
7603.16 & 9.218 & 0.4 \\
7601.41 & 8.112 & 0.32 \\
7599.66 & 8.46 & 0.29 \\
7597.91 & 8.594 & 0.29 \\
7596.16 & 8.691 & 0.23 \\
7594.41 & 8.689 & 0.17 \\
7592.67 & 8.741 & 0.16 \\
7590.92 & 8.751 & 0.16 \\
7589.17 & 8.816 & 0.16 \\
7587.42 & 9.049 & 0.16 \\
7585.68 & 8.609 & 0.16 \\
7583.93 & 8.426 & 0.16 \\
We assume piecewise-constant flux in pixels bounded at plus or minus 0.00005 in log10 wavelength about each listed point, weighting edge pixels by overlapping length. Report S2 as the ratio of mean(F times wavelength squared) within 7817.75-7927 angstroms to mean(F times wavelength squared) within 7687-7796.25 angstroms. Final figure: 1.0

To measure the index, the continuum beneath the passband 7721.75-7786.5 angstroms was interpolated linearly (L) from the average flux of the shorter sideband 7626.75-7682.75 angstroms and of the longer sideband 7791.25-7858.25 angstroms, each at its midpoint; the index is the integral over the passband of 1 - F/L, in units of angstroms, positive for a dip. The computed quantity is 0.3 angstroms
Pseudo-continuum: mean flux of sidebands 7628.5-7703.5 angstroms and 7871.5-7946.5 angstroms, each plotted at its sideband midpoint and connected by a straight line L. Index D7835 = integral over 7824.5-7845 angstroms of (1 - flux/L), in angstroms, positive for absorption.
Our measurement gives 0.07 angstroms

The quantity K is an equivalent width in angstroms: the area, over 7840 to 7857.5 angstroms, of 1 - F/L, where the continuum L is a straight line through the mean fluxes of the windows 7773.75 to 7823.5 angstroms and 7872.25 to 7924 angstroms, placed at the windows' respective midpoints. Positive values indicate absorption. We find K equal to 0.0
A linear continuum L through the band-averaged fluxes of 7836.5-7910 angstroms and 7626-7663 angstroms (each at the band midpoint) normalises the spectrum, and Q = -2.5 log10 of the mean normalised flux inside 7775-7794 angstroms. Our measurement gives 0.02 mag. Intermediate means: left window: 8.71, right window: 8.33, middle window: 8.33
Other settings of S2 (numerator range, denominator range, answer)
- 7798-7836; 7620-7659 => 1.00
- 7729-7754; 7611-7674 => 1.00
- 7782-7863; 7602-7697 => 1.01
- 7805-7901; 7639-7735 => 1.02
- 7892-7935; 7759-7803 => 1.01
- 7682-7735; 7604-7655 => 1.00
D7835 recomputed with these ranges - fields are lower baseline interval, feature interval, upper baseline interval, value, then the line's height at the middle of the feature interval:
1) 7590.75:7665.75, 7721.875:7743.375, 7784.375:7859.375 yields 0.02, 8.5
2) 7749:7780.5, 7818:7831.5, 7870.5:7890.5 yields -0.05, 8.44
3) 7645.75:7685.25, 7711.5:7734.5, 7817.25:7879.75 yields 0.06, 8.49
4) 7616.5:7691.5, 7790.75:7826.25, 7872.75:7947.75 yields -0.14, 8.41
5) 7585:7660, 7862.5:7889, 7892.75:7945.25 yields -0.25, 8.28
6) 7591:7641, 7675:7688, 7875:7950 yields 0.06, 8.59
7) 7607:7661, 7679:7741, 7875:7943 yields 0.23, 8.58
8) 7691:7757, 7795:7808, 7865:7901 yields 0.05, 8.41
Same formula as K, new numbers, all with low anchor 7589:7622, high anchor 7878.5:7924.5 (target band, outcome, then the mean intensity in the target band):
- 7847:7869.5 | 0.2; 8.29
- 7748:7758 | 0.1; 8.42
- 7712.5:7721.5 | 0.0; 8.47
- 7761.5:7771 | -0.2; 8.64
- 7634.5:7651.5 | -0.4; 8.79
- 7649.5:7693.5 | 0.0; 8.54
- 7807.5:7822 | -0.1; 8.43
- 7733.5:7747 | 0.0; 8.47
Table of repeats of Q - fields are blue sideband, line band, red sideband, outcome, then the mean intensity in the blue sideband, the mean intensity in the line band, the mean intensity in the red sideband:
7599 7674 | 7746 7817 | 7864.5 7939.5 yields 0.00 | 8.65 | 8.43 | 8.28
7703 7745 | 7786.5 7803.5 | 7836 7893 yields 0.00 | 8.5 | 8.45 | 8.33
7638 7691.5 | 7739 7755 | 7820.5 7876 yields 0.02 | 8.6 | 8.37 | 8.35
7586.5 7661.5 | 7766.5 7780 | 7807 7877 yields 0.00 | 8.69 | 8.44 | 8.36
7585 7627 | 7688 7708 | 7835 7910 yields 0.00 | 8.65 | 8.56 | 8.32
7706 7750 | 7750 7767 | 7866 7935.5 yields -0.01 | 8.48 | 8.56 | 8.3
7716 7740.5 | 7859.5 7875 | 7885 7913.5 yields 0.00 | 8.54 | 8.31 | 8.3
